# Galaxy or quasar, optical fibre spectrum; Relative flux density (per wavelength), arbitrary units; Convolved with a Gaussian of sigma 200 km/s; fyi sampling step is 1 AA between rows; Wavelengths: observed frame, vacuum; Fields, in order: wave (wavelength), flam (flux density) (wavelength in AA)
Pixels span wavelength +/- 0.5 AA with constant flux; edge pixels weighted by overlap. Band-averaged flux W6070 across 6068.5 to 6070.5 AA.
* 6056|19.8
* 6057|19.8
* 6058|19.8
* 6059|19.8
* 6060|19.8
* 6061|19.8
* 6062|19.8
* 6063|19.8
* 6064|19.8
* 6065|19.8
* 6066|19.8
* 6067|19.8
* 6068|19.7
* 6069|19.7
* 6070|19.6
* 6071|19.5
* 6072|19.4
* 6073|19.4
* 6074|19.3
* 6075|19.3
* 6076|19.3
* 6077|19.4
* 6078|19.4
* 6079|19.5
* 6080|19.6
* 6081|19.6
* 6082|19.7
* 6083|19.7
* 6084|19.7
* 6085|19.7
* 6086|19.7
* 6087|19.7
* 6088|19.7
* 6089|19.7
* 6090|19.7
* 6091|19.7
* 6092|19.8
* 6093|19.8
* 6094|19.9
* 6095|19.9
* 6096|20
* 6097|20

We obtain 19.6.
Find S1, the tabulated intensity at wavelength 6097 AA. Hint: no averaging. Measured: 20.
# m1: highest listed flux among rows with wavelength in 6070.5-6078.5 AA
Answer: 19.5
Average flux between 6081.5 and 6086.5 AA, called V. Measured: 19.7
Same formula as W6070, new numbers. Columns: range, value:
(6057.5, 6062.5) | 19.8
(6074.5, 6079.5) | 19.4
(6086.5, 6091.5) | 19.7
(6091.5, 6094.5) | 19.8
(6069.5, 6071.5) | 19.6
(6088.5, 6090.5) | 19.7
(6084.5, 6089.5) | 19.7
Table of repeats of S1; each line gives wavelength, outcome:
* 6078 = 19.4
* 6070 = 19.6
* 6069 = 19.7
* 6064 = 19.8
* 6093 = 19.8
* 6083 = 19.7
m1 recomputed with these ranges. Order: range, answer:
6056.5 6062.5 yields 19.8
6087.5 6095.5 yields 19.9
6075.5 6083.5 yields 19.7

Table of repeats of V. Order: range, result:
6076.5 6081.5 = 19.5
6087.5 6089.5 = 19.7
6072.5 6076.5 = 19.3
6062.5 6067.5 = 19.8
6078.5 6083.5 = 19.6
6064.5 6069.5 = 19.8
